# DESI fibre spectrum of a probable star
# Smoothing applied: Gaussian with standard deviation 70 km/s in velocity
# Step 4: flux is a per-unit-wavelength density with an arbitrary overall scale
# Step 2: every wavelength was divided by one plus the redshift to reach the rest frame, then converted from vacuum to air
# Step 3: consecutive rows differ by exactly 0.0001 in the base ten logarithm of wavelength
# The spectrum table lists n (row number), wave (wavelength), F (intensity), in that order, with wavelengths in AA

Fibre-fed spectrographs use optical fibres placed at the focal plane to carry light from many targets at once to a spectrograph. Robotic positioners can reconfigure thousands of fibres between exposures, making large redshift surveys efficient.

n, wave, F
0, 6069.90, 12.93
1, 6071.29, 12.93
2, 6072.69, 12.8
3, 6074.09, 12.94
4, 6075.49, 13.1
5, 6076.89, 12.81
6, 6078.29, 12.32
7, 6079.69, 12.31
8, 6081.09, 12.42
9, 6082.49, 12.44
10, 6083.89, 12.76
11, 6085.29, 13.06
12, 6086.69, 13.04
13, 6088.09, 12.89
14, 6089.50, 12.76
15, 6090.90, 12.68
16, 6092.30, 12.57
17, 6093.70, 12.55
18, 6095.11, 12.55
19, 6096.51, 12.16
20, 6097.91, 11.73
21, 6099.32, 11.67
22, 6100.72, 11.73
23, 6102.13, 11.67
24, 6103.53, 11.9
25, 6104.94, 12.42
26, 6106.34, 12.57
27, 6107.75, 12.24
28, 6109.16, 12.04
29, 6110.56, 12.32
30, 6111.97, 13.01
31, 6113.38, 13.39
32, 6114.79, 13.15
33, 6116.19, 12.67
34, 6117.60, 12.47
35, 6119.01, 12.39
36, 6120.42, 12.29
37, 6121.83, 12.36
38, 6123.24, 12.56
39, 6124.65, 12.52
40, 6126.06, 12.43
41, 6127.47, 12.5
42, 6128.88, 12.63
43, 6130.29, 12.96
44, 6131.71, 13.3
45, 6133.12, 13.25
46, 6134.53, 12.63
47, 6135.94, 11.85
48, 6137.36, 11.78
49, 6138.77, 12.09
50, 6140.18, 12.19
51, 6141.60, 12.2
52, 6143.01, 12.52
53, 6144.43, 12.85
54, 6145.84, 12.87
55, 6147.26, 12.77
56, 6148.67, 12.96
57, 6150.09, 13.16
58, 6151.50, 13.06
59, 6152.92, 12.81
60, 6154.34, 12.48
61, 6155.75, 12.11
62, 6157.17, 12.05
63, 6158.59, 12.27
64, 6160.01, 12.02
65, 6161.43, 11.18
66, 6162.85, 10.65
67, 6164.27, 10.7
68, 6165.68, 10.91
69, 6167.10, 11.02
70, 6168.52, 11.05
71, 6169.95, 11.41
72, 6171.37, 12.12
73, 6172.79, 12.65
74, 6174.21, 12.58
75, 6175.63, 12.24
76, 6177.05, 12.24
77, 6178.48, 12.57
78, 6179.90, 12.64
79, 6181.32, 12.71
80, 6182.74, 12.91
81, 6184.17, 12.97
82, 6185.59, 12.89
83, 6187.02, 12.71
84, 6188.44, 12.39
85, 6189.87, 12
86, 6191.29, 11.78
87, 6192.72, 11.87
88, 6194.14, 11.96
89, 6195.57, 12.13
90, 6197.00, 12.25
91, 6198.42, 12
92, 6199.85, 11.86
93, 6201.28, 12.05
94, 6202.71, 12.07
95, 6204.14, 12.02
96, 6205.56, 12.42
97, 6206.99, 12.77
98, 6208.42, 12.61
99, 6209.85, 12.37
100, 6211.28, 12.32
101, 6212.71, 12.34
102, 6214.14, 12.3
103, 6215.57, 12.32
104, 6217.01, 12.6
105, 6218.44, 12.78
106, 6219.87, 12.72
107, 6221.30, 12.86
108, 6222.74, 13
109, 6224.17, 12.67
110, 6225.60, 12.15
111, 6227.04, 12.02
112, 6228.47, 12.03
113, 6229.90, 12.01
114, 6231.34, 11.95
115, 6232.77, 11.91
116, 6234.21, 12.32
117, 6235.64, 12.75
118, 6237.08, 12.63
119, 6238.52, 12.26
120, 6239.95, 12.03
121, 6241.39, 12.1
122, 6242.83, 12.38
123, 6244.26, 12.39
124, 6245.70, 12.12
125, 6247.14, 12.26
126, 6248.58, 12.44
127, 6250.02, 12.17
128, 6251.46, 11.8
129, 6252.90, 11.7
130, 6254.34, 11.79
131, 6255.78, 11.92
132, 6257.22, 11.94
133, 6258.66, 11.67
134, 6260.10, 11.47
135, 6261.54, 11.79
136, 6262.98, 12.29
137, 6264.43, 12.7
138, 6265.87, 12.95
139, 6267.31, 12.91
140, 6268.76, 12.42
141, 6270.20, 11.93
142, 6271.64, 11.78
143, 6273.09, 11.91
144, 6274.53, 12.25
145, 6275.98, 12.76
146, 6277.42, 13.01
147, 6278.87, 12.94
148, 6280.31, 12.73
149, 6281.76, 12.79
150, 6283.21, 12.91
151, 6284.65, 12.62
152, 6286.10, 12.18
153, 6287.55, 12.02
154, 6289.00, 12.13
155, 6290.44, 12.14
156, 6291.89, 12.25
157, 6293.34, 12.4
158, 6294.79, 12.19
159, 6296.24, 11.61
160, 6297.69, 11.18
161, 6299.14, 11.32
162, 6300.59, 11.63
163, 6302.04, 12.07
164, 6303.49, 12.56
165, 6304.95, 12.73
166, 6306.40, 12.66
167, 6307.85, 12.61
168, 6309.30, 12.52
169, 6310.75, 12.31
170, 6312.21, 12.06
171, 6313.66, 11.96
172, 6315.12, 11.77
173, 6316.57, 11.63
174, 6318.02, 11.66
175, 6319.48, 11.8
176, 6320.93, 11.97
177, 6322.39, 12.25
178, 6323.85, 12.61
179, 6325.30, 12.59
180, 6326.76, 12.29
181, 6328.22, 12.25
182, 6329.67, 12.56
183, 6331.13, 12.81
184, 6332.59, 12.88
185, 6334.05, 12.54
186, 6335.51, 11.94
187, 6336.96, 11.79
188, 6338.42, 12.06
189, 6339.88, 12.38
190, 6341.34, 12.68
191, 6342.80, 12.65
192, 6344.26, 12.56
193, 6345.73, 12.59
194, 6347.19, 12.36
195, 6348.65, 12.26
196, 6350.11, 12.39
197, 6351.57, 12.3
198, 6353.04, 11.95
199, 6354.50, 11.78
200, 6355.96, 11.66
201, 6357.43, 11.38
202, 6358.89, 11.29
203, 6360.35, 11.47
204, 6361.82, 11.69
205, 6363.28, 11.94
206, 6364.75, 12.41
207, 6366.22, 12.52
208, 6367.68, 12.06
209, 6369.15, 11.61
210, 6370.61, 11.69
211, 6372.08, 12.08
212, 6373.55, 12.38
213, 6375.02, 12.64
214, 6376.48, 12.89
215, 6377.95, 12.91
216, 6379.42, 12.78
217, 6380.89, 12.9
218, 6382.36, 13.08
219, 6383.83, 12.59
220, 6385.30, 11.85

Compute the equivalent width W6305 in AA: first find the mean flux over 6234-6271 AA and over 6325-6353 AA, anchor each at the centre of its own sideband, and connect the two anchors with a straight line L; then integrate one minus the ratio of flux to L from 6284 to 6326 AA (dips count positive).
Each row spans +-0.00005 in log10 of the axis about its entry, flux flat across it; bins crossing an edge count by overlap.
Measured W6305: 0.7 AA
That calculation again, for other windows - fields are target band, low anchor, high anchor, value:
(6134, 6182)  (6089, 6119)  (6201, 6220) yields 0.9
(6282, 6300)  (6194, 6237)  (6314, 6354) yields 0.3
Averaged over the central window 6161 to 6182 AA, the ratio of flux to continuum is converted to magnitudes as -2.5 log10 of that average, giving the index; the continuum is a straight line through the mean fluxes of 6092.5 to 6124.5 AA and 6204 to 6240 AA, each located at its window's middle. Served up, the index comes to 0.05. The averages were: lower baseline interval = 12.4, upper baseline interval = 12.4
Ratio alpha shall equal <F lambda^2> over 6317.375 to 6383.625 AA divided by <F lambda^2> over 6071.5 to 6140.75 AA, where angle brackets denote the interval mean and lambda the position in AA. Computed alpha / 1.1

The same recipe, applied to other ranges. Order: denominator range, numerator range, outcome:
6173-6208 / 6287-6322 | 1.01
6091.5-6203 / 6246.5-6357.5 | 1.04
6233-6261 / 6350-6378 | 1.03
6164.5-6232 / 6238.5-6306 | 1.02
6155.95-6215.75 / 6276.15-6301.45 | 1.05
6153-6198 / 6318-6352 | 1.08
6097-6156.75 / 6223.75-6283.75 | 1.02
